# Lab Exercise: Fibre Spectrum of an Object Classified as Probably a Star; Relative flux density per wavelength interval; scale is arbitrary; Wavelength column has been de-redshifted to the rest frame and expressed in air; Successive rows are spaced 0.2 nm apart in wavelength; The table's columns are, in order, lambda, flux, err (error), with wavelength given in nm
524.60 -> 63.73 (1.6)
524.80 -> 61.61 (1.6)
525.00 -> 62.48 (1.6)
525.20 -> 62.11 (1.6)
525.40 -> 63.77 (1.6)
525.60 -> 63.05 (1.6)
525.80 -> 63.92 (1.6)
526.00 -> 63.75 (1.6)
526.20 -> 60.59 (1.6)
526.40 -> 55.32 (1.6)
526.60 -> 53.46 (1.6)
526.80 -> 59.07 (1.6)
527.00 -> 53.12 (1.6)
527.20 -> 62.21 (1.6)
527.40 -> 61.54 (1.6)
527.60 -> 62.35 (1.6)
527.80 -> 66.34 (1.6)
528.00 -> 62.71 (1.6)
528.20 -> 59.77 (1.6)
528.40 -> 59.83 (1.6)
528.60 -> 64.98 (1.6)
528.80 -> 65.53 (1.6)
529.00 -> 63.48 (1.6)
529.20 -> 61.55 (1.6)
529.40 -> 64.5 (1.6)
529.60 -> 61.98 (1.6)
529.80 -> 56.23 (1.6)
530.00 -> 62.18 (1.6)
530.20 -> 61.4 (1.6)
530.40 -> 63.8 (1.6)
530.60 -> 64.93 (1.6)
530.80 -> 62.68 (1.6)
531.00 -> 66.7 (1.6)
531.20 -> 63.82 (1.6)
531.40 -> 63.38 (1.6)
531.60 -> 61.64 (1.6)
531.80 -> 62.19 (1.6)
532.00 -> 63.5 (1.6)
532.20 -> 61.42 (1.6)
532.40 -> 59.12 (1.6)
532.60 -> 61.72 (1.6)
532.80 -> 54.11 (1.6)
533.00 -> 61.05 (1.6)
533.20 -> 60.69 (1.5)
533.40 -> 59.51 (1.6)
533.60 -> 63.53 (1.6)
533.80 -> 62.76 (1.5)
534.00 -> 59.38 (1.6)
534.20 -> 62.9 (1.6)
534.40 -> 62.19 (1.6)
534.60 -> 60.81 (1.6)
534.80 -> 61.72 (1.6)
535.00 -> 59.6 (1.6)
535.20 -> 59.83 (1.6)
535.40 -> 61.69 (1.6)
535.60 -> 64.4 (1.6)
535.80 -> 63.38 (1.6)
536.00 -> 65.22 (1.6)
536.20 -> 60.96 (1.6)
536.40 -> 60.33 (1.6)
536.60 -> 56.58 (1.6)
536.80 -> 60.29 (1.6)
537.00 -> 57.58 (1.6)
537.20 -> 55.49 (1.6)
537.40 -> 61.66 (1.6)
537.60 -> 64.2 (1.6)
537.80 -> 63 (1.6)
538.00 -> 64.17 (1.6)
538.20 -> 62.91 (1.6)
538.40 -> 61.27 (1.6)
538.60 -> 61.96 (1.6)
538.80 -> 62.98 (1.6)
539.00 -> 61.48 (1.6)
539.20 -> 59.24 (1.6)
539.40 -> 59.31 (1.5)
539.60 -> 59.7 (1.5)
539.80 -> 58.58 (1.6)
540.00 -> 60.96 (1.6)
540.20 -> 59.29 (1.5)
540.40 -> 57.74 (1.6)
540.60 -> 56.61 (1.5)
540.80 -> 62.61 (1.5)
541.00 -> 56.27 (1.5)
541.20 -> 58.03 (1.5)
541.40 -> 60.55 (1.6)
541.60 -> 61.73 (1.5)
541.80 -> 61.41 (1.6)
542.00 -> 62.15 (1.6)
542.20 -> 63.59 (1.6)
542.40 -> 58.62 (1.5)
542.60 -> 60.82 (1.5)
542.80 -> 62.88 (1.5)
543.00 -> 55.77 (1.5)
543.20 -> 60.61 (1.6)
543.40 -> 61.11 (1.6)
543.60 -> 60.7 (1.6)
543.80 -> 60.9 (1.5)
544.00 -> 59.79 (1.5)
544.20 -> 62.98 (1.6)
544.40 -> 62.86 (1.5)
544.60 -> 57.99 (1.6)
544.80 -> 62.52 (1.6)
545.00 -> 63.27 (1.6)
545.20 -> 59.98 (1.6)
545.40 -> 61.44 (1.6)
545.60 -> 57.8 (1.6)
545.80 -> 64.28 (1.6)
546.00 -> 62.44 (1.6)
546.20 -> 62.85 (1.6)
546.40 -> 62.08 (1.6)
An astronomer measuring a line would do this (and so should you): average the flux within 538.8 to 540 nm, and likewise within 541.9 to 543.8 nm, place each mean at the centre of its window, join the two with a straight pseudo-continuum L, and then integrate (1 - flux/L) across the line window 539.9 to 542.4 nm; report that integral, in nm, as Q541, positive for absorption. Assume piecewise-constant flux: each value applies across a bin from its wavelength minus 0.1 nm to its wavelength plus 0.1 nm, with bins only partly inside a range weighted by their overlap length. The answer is 0.02 nm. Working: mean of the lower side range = 60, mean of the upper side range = 60.7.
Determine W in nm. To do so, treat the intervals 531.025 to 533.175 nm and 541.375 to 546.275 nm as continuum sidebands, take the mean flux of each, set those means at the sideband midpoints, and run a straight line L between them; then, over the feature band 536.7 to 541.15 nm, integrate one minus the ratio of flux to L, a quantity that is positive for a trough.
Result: 0.07 nm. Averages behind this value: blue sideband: 61.4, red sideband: 61.2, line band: 60.3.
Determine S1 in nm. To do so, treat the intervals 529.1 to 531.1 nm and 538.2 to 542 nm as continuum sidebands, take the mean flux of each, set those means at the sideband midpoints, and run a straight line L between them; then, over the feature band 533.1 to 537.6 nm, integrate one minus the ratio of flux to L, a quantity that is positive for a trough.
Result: 0.021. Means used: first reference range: 62.6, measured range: 61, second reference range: 60.1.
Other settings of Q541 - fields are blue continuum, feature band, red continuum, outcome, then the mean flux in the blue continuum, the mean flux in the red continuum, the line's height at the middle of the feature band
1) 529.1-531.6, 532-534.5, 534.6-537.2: 0.04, 62.7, 60.7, 61.7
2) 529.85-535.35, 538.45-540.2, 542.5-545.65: 0.02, 61.7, 60.8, 61.1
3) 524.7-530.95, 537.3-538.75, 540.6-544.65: -0.04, 61.7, 60.5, 60.9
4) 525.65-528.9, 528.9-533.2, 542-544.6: -0.07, 60.9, 60.8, 60.9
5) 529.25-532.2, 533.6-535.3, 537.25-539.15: 0.03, 62.7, 62.3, 62.5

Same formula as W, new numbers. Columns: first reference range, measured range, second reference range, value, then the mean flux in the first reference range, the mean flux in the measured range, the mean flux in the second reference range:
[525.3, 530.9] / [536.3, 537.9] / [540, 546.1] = 0.028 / 61.6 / 59.9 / 60.6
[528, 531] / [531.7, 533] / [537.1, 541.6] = 0.031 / 62.5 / 60.4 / 60.4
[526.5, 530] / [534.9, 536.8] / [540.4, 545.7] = -0.016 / 61.1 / 61.3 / 60.4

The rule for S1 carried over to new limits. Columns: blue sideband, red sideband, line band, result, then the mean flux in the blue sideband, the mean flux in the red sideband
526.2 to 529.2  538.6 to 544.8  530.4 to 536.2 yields -0.13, 60.7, 60.3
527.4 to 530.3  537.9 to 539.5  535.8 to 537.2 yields 0.04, 62.3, 61.7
